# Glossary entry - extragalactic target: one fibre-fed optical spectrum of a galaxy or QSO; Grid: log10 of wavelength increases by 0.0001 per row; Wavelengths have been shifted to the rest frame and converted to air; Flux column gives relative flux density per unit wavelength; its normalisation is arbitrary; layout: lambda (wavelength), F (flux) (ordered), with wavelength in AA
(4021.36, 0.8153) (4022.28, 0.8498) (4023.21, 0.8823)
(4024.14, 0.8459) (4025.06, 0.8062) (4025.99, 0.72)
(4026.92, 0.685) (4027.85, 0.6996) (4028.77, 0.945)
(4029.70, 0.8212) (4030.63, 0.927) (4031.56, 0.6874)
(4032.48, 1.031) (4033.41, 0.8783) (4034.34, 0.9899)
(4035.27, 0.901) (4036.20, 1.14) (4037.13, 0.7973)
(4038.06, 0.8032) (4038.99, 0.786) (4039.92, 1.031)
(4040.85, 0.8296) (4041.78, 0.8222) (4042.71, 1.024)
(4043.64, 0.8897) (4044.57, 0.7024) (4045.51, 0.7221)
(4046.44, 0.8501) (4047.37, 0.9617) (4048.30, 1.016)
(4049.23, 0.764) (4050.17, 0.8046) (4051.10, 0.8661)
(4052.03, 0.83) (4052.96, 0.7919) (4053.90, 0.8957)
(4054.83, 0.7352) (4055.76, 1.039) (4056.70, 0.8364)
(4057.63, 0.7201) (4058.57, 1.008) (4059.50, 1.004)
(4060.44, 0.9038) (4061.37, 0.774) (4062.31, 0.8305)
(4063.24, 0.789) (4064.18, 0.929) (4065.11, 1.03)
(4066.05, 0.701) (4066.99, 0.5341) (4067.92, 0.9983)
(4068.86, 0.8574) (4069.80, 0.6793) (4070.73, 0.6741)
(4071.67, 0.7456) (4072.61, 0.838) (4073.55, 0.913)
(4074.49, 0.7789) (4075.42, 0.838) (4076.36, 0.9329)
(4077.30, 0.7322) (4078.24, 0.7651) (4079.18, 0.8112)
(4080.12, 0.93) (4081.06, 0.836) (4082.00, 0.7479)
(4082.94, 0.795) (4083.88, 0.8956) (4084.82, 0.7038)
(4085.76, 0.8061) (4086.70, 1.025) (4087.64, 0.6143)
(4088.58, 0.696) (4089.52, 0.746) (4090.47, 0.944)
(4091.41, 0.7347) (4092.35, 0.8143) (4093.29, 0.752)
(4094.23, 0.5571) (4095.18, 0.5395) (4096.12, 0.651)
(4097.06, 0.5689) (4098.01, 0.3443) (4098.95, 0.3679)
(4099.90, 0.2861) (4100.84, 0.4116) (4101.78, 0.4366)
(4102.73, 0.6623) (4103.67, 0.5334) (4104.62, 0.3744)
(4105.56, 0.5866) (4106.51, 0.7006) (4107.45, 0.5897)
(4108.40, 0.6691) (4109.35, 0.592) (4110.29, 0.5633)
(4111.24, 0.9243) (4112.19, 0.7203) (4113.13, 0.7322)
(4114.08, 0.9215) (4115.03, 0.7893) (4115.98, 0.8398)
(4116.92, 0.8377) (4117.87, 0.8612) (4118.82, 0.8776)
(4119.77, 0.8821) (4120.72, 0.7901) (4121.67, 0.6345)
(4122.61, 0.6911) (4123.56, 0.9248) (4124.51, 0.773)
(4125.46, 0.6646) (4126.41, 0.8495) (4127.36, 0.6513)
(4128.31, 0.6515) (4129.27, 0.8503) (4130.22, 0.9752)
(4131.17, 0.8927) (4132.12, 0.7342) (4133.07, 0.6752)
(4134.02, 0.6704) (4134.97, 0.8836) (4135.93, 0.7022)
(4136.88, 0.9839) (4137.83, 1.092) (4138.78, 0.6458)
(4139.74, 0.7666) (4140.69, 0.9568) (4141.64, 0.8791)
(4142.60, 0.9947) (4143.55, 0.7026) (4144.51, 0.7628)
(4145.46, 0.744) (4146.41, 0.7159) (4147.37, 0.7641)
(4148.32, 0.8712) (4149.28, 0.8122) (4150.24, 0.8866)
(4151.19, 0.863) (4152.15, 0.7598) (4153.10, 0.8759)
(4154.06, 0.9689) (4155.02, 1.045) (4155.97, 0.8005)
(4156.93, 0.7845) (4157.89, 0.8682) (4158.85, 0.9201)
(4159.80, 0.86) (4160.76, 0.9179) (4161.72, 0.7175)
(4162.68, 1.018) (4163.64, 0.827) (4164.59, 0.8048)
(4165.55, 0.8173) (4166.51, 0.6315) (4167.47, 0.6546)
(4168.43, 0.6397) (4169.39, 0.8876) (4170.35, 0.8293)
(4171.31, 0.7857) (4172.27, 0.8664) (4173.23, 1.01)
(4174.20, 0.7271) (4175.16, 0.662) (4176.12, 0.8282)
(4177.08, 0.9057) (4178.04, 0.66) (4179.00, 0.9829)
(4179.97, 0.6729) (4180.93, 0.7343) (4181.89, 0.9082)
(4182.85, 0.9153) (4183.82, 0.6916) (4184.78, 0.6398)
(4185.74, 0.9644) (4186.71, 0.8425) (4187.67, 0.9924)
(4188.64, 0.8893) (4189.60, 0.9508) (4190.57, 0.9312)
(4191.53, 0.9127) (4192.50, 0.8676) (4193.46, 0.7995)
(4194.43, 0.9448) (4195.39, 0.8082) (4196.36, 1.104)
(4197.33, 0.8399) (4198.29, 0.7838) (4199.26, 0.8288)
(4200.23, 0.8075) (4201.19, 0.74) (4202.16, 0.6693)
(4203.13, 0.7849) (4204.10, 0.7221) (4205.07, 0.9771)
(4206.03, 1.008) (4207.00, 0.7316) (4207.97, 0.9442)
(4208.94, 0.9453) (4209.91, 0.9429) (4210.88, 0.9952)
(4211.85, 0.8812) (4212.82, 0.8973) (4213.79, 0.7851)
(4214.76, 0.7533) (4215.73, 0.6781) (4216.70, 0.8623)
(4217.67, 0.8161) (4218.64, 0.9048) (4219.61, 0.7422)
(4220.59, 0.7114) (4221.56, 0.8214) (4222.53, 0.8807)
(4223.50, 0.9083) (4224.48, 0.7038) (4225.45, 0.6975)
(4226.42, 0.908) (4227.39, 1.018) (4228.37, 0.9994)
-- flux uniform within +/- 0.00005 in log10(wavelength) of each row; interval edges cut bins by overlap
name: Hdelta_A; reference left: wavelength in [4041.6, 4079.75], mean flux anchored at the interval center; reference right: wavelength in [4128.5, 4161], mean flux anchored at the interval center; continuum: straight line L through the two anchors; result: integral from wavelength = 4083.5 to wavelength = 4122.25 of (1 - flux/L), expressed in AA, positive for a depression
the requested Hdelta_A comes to 7.2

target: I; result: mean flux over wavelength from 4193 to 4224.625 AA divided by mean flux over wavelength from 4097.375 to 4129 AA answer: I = 1.3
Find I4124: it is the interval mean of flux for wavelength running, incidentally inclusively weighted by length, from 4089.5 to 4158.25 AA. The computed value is 0.745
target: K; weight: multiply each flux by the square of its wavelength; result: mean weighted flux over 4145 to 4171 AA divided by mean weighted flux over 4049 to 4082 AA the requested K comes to 1.0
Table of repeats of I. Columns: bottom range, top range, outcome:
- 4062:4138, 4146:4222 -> 1.13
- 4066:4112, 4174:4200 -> 1.21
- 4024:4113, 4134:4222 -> 1.08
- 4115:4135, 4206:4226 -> 1.06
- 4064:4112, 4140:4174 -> 1.18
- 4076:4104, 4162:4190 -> 1.19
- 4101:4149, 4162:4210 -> 1.10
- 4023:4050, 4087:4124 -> 0.78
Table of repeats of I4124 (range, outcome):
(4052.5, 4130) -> 0.75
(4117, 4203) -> 0.824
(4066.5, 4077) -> 0.798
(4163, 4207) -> 0.828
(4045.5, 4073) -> 0.84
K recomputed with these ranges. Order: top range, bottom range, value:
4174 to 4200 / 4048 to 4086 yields 1.08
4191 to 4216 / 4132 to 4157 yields 1.06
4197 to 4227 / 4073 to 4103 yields 1.24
